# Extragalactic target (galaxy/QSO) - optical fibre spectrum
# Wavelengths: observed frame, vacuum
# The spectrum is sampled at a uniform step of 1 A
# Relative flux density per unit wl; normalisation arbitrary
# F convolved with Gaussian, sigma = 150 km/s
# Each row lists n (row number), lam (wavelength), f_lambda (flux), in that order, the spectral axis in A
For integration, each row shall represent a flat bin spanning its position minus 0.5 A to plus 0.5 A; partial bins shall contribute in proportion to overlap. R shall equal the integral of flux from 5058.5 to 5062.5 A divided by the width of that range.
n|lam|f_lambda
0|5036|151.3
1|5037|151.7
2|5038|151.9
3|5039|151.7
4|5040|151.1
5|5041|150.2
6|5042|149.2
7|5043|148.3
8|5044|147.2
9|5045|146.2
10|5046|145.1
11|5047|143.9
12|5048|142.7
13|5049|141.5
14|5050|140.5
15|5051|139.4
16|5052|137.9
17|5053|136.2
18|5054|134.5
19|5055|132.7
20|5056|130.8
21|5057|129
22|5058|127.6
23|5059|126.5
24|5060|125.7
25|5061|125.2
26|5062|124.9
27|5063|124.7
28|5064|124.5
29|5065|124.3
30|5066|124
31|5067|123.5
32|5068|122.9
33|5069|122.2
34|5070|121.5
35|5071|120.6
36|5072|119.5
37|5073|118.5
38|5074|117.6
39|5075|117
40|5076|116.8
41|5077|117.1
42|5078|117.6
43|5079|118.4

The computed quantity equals 126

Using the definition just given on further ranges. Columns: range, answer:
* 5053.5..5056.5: 133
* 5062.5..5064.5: 125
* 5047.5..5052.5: 140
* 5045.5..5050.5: 143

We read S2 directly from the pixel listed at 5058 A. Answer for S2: 127.6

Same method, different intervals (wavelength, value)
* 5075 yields 117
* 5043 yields 148.3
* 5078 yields 117.6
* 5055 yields 132.7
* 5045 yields 146.2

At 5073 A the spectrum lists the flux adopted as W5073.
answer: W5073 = 118.5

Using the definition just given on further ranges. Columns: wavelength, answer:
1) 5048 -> 142.7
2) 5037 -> 151.7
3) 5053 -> 136.2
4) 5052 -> 137.9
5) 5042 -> 149.2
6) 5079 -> 118.4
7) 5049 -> 141.5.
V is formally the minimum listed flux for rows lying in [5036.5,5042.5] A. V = 149.2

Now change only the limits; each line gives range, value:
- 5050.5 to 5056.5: 130.8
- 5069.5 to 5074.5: 117.6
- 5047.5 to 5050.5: 140.5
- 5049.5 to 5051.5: 139.4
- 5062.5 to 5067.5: 123.5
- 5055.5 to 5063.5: 124.7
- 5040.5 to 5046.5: 145.1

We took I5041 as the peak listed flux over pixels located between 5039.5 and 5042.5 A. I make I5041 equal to 151.1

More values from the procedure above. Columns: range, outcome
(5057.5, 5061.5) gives 127.6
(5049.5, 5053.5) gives 140.5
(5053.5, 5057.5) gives 134.5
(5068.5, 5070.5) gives 122.2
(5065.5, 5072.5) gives 124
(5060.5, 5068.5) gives 125.2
